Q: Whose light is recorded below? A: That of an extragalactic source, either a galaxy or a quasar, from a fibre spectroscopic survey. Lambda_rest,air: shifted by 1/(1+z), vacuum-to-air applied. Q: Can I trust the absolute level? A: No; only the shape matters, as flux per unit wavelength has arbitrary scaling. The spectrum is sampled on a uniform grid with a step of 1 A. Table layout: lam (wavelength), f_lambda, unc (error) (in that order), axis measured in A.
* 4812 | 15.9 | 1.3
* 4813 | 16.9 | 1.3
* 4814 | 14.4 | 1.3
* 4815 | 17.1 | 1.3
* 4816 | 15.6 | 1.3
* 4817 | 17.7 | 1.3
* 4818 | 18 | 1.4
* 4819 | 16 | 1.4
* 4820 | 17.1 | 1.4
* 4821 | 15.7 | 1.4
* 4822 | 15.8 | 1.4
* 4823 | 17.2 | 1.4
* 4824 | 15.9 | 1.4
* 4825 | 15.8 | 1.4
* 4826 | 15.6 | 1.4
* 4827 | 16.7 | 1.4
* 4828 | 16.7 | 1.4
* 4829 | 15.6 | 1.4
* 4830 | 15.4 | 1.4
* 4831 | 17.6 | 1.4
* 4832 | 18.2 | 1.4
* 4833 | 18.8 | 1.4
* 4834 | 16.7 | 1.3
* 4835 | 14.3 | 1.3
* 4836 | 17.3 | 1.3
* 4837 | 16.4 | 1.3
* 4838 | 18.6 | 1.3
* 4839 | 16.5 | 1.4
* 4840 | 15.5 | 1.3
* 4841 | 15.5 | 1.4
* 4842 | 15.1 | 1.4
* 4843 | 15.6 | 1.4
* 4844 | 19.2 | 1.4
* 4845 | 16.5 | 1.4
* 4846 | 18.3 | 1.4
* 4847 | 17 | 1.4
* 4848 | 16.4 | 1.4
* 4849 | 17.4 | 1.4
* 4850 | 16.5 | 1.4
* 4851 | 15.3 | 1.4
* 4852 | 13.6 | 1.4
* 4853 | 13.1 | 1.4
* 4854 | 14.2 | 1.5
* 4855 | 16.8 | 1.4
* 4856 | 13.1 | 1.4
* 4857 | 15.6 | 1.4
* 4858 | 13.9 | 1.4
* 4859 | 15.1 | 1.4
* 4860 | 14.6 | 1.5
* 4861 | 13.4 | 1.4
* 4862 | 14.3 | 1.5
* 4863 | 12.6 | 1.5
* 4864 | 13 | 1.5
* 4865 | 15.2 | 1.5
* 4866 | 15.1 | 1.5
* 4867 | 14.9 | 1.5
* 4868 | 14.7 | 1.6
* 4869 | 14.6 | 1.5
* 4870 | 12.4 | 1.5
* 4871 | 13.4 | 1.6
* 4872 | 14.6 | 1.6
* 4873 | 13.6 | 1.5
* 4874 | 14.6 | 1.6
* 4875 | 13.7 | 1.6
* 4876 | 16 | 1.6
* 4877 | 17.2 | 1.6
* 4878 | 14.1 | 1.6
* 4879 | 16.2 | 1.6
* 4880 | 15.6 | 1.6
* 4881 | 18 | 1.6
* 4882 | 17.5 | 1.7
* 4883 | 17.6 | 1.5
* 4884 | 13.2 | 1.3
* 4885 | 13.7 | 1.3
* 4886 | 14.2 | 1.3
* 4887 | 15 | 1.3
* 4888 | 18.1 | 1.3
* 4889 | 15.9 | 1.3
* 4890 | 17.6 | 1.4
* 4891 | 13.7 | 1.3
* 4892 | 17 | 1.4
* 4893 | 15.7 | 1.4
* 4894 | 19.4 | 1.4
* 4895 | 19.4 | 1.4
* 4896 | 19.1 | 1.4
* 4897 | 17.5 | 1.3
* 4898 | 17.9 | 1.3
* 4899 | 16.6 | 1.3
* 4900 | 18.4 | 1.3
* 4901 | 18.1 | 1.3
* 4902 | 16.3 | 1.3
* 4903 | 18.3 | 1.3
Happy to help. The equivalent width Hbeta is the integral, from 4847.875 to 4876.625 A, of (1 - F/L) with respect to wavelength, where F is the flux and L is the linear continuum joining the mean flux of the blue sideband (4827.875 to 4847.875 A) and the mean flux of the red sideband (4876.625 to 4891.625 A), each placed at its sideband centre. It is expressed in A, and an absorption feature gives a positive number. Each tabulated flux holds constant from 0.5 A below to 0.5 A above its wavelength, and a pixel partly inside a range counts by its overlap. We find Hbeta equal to 3.1 A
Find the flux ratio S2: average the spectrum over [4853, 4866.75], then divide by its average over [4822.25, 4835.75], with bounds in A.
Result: 0.9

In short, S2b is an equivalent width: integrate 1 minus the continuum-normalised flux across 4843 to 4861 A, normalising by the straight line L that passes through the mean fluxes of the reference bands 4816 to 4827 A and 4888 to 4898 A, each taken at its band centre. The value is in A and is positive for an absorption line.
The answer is 1.3 A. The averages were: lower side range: 16.4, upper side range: 17.3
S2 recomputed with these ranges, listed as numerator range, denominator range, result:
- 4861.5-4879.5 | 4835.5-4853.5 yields 0.89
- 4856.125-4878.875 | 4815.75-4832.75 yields 0.87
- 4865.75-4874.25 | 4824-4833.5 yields 0.85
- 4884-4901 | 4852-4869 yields 1.17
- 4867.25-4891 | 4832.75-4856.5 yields 0.95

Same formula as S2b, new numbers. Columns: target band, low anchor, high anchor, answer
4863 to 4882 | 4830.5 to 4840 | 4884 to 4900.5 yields 2.3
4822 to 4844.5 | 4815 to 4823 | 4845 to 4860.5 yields -0.6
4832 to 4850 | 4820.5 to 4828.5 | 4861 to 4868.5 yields -1.7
